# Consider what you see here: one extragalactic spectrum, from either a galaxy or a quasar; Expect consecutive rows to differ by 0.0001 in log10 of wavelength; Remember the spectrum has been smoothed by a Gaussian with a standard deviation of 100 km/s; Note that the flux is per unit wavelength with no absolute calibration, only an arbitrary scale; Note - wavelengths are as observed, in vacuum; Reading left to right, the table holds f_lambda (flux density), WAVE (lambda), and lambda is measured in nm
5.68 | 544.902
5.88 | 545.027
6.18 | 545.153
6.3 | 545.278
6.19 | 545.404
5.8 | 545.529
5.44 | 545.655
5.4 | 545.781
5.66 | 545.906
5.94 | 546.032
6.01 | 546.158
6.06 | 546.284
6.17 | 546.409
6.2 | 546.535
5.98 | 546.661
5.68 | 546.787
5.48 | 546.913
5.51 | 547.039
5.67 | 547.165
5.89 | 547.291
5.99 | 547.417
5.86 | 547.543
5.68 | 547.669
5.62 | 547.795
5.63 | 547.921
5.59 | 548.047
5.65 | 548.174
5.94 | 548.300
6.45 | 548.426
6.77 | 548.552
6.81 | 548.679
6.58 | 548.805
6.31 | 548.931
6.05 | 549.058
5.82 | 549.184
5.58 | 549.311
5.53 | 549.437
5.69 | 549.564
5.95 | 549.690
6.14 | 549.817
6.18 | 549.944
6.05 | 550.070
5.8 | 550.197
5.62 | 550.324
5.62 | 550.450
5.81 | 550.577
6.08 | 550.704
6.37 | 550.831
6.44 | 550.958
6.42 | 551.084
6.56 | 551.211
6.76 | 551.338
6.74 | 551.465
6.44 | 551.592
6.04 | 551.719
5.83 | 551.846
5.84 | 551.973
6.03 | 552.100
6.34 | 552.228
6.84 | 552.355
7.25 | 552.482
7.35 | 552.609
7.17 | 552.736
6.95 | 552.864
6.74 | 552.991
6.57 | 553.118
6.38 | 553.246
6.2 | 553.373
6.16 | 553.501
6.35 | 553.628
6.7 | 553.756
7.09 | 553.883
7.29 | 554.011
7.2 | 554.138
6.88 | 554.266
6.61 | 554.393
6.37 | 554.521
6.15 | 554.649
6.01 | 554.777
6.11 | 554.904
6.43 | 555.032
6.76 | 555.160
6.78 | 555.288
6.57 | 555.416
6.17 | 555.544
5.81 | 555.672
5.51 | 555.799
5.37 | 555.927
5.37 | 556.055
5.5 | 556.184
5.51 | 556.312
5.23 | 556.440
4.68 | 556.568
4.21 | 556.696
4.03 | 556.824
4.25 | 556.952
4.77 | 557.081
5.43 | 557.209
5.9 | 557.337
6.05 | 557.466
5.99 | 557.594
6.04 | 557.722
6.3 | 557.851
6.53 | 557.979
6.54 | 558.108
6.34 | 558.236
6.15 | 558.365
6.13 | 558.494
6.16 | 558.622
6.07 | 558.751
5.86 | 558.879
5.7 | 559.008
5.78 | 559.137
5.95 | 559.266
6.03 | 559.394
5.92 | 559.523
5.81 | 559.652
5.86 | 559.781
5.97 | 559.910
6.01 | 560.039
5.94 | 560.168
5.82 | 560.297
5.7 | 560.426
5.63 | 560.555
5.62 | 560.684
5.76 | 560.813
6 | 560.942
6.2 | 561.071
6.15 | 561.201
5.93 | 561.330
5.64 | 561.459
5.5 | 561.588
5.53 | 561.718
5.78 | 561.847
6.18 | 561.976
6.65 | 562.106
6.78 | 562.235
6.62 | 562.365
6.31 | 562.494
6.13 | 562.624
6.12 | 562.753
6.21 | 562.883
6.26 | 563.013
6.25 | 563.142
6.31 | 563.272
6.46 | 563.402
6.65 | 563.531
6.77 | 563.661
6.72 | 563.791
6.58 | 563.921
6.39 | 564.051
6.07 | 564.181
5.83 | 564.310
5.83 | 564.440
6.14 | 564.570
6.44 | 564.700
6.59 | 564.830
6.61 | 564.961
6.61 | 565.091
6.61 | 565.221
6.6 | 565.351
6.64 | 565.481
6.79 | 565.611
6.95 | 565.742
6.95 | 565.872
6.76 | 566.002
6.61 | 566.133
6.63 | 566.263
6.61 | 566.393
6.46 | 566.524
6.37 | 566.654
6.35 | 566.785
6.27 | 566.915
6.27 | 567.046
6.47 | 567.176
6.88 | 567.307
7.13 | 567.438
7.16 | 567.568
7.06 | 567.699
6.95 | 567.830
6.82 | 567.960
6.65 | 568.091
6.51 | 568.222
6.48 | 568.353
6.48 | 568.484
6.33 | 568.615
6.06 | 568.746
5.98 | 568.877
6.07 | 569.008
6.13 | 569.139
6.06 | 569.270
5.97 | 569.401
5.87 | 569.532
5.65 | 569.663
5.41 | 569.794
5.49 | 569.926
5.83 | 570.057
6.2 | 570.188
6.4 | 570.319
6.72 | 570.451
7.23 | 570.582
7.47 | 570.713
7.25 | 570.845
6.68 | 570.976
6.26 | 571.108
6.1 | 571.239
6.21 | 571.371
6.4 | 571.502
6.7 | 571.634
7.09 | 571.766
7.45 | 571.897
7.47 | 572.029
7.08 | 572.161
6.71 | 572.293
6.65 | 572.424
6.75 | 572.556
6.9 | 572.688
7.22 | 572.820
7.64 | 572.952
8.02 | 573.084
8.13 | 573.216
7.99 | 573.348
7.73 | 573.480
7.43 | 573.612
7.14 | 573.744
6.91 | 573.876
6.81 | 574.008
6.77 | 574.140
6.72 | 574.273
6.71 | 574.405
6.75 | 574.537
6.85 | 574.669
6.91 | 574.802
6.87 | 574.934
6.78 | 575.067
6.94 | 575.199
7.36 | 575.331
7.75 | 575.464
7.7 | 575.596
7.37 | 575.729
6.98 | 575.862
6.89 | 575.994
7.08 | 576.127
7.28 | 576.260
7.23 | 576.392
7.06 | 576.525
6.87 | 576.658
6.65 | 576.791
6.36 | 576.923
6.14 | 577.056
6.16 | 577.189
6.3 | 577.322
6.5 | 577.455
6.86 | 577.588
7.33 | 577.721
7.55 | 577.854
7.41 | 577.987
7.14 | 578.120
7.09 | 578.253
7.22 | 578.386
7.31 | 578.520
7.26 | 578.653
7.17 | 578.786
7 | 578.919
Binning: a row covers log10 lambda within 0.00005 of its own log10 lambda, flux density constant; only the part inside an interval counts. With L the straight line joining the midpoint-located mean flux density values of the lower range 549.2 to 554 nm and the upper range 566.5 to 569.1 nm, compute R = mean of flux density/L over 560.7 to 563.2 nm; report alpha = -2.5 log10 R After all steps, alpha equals 0.06 mag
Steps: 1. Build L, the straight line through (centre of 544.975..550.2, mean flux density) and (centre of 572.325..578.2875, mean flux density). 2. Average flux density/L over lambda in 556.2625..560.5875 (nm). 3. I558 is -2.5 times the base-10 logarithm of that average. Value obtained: 0.12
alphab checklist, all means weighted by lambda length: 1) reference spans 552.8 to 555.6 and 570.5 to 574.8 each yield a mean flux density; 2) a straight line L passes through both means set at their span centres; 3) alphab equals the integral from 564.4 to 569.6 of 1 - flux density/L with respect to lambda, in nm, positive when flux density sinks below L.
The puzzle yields 0.29 nm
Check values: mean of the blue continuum 6.57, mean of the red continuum 7.04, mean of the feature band 6.51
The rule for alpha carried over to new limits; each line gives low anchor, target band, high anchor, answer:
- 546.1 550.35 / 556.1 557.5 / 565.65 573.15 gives 0.23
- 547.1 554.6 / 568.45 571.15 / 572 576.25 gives 0.12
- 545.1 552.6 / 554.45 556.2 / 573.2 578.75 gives 0.04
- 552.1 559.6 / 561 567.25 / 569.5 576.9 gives 0.02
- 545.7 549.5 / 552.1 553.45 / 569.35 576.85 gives -0.11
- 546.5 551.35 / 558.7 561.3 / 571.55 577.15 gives 0.10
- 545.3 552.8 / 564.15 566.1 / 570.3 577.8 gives 0.03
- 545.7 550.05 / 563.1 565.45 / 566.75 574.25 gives 0.01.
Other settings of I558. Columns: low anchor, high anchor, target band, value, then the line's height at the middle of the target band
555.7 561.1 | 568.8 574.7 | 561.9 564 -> -0.066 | 6.06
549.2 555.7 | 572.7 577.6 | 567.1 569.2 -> 0.043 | 6.84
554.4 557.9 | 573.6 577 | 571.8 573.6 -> -0.083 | 6.82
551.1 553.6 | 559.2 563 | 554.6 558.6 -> 0.091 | 6.27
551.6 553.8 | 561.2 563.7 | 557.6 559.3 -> 0.038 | 6.33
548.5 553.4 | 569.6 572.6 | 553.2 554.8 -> -0.041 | 6.34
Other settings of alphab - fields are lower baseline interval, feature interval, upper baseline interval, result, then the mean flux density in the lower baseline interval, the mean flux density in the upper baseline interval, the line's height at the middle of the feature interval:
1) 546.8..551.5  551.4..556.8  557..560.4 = -0.25 nm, 6.01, 5.95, 5.98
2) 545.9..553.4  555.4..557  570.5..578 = 0.29 nm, 6.14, 7.01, 6.37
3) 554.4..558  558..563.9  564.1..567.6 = 0.02 nm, 5.71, 6.54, 6.12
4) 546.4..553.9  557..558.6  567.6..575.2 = 0.09 nm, 6.18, 6.72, 6.37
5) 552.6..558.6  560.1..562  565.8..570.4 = 0.12 nm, 6.09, 6.38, 6.22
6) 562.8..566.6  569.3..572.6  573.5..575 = 0.13 nm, 6.49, 6.92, 6.78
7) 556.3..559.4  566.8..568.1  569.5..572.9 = -0.09 nm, 5.66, 6.6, 6.33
